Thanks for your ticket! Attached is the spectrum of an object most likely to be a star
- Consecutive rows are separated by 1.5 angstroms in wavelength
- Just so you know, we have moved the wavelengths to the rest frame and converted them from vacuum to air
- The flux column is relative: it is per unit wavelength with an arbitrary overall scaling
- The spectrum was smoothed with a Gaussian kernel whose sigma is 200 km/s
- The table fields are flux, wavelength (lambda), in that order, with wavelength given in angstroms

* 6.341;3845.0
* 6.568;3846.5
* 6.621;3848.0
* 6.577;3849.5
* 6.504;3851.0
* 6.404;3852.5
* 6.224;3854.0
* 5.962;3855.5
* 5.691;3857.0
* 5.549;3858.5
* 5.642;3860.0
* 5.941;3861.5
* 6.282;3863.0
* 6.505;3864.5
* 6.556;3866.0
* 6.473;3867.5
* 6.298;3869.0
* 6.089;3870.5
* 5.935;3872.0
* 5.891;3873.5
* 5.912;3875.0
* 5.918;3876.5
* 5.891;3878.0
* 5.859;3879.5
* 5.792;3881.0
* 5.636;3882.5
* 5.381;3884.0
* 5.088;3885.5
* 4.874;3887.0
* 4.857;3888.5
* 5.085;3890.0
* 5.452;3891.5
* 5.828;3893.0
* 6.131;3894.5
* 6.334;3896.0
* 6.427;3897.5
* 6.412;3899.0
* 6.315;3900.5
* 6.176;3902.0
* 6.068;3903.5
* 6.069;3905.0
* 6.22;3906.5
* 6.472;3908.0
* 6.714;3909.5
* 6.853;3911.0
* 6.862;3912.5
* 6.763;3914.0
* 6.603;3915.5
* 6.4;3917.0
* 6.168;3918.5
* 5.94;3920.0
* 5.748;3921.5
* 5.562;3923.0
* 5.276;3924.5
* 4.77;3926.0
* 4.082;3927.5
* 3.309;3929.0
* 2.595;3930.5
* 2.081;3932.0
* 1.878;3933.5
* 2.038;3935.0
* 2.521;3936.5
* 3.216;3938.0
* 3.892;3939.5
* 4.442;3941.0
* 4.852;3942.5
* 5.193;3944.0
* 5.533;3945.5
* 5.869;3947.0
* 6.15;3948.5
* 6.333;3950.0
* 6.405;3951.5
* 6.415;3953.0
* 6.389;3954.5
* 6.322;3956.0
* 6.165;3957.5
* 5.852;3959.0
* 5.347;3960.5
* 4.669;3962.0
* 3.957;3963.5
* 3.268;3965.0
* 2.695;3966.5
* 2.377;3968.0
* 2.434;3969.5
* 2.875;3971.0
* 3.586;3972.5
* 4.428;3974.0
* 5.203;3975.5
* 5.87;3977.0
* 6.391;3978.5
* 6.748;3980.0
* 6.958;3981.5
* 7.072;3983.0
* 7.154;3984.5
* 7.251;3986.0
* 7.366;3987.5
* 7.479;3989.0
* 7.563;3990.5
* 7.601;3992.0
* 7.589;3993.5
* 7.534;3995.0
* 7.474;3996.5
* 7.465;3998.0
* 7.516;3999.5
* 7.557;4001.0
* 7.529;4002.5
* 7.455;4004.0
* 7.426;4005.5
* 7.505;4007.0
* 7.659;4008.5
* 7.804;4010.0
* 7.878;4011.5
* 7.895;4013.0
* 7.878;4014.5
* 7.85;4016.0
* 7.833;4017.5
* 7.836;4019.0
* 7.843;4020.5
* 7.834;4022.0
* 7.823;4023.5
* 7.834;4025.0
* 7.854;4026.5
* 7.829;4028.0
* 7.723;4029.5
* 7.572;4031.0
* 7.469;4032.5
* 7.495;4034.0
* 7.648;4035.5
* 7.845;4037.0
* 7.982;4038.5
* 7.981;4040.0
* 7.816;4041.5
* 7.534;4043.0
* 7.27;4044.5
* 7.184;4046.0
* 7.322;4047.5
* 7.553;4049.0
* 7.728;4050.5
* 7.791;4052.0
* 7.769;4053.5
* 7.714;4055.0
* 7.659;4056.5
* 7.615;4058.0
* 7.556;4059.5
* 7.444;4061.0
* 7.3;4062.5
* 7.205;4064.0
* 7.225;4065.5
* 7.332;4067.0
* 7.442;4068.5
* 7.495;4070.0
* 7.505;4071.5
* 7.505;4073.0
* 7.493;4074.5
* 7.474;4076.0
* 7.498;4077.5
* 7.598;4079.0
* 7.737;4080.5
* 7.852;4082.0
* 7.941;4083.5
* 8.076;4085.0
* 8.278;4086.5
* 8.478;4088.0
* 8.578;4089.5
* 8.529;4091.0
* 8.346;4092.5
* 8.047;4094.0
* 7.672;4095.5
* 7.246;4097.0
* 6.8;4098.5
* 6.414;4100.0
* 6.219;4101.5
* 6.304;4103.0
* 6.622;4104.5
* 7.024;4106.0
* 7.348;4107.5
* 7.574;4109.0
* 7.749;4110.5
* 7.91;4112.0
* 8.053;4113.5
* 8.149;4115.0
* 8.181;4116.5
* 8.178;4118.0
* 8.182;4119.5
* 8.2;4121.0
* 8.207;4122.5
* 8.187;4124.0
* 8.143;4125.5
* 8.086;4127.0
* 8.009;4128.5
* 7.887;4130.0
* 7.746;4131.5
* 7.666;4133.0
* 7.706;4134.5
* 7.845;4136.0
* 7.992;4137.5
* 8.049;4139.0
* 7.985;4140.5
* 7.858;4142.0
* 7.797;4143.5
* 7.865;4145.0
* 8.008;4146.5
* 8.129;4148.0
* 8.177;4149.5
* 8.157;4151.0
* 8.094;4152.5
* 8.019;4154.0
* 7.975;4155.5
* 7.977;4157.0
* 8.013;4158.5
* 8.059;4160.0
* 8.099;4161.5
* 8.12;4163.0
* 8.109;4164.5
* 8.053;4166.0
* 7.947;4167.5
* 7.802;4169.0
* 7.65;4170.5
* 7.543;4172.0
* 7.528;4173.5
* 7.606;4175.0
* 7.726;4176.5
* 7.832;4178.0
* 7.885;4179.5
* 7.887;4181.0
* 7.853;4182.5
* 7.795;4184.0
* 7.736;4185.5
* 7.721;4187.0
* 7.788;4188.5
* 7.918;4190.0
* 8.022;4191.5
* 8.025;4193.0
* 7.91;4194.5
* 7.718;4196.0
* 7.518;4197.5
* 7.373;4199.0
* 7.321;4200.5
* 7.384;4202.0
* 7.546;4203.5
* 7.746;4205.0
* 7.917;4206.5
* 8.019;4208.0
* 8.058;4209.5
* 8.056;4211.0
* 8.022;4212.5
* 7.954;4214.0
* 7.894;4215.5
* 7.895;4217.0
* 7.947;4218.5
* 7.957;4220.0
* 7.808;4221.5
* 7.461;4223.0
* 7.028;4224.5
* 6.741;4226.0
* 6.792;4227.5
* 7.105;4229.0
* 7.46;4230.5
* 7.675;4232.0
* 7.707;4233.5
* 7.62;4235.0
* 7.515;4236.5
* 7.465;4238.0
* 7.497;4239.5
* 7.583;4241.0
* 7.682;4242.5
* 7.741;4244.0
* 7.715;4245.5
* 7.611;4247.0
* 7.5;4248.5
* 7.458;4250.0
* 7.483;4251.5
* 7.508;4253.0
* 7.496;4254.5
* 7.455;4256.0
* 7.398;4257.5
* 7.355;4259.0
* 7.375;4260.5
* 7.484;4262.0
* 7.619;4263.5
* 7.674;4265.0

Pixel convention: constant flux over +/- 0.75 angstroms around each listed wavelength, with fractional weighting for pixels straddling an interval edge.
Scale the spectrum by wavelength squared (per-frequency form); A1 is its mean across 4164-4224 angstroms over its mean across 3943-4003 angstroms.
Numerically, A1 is 1.5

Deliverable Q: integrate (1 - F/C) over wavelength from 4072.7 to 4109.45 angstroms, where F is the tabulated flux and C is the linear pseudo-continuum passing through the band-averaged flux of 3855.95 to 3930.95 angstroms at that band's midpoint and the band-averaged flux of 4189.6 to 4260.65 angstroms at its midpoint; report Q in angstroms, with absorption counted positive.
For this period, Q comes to -3.5 angstroms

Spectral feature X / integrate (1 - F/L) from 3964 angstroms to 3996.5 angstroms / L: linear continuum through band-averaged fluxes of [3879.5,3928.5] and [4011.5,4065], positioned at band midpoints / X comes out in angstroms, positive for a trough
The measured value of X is 5.7 angstroms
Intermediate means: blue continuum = 5.87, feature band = 5.72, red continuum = 7.67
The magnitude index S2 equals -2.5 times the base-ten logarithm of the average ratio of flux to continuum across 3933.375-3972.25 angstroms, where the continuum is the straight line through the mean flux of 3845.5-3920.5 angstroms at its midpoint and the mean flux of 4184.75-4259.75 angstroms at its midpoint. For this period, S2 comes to 0.37 mag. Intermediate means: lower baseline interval 6.09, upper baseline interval 7.63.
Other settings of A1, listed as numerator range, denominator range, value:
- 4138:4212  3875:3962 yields 1.65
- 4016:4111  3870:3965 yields 1.51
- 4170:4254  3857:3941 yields 1.64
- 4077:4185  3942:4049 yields 1.25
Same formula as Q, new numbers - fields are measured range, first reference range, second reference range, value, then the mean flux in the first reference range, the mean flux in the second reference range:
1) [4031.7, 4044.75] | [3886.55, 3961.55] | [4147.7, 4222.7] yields -2.5 angstroms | 5.38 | 7.86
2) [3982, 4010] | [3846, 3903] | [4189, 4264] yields -3.9 angstroms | 5.97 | 7.61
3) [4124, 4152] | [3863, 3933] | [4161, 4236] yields -2.4 angstroms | 5.72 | 7.72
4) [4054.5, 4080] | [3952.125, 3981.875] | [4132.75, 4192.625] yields -4.2 angstroms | 4.88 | 7.9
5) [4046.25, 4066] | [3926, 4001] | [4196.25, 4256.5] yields -4.7 angstroms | 5.27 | 7.59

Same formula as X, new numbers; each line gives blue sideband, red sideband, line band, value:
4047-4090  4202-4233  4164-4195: -0.70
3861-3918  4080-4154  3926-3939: 7.19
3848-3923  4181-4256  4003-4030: -4.36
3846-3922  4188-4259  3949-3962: 0.68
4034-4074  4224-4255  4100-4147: -1.43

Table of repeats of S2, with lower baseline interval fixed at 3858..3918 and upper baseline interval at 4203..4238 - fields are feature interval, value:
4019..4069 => -0.12 mag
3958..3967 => 0.41 mag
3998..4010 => -0.14 mag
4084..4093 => -0.19 mag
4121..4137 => -0.11 mag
